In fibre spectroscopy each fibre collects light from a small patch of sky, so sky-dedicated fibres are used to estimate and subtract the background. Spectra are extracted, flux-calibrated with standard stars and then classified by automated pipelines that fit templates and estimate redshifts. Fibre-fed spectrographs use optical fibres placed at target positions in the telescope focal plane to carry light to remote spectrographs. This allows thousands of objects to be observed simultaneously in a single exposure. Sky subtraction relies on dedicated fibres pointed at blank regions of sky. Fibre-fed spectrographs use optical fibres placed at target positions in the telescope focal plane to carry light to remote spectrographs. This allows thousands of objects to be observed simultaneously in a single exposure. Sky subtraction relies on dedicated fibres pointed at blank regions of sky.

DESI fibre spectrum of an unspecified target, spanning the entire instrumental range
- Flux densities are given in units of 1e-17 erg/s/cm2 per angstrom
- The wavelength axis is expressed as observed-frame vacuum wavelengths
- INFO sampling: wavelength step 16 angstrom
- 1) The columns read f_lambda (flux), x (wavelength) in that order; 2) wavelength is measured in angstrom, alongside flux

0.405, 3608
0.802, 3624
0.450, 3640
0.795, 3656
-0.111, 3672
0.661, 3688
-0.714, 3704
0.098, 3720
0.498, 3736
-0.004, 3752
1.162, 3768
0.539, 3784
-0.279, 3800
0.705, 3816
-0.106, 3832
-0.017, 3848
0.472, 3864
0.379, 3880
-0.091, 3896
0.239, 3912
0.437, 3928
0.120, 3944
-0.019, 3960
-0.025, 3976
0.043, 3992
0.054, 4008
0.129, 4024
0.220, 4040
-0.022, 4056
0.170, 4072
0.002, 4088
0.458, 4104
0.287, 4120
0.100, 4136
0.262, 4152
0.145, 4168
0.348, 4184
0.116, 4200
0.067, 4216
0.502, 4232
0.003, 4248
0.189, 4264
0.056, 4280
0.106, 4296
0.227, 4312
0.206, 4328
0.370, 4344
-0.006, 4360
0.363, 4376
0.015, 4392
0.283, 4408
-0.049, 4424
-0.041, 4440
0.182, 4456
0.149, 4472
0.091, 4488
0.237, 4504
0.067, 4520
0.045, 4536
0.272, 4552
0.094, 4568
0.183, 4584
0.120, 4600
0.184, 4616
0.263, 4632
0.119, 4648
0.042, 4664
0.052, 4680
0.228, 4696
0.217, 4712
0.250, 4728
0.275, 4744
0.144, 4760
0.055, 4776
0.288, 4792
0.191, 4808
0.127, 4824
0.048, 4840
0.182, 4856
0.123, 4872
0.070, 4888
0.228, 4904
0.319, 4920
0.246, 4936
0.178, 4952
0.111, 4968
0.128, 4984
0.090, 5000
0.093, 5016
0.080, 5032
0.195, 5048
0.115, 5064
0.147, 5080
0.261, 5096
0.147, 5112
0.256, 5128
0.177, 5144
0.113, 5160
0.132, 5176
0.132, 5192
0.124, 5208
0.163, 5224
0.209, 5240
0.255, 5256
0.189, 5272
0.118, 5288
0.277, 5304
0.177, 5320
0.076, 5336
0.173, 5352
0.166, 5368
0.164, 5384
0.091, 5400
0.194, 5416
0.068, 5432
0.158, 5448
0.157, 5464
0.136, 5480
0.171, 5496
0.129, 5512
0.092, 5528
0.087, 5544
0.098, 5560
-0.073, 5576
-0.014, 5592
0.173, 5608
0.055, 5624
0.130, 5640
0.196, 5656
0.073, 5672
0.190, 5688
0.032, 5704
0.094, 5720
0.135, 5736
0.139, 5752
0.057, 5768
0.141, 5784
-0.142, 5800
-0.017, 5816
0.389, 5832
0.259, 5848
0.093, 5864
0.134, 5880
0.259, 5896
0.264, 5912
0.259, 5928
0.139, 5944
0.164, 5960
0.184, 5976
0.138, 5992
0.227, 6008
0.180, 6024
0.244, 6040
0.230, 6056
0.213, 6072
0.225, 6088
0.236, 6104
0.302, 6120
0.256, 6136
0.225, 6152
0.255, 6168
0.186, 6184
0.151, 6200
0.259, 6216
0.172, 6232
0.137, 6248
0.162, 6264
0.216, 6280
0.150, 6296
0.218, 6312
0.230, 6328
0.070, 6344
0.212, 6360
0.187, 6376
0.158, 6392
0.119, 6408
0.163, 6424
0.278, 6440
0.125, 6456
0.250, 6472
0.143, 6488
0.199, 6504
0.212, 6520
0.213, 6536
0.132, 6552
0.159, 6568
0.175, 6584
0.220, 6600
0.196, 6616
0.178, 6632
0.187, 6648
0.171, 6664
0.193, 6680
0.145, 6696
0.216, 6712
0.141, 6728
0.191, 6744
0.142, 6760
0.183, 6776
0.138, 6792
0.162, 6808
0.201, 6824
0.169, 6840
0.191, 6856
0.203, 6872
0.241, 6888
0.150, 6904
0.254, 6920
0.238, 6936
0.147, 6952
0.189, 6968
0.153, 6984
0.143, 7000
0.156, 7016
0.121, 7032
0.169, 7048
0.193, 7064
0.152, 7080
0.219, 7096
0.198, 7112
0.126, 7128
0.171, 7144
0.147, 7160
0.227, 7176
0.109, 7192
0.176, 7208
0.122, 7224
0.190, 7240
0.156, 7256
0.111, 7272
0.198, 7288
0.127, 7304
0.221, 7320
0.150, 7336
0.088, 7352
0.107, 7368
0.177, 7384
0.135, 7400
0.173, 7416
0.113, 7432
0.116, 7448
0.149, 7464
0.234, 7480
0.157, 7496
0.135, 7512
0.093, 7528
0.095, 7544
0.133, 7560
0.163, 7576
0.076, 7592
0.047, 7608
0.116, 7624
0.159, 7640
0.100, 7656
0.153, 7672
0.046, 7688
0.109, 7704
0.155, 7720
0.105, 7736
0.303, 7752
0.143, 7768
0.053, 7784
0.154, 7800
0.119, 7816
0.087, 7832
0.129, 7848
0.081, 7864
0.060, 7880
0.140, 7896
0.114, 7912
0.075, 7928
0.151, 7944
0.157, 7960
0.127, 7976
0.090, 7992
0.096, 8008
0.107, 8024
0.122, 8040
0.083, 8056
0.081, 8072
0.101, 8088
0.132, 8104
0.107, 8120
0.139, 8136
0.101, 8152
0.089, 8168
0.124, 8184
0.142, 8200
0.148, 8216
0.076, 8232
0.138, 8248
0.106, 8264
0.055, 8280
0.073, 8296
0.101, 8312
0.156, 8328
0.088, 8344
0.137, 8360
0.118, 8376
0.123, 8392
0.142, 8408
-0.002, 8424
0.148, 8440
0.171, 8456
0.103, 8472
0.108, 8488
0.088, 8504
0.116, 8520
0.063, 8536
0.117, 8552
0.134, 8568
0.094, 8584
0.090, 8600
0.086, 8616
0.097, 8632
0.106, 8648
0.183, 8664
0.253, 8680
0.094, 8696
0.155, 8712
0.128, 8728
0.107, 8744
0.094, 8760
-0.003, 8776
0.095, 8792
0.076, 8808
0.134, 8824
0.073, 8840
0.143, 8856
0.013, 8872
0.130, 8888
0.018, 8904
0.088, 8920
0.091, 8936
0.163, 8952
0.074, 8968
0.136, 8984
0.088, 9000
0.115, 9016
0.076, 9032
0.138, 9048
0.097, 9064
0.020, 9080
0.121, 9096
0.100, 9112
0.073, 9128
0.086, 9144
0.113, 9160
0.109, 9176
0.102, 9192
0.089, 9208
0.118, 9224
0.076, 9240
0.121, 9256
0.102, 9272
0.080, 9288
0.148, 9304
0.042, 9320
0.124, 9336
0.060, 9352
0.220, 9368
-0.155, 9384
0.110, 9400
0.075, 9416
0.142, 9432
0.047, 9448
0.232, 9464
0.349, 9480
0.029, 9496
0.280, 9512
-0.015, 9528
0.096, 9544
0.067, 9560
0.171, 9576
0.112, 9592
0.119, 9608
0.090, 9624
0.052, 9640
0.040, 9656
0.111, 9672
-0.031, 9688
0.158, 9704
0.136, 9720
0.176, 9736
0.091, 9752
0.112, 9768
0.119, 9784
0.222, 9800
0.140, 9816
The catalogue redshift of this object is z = 0.564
